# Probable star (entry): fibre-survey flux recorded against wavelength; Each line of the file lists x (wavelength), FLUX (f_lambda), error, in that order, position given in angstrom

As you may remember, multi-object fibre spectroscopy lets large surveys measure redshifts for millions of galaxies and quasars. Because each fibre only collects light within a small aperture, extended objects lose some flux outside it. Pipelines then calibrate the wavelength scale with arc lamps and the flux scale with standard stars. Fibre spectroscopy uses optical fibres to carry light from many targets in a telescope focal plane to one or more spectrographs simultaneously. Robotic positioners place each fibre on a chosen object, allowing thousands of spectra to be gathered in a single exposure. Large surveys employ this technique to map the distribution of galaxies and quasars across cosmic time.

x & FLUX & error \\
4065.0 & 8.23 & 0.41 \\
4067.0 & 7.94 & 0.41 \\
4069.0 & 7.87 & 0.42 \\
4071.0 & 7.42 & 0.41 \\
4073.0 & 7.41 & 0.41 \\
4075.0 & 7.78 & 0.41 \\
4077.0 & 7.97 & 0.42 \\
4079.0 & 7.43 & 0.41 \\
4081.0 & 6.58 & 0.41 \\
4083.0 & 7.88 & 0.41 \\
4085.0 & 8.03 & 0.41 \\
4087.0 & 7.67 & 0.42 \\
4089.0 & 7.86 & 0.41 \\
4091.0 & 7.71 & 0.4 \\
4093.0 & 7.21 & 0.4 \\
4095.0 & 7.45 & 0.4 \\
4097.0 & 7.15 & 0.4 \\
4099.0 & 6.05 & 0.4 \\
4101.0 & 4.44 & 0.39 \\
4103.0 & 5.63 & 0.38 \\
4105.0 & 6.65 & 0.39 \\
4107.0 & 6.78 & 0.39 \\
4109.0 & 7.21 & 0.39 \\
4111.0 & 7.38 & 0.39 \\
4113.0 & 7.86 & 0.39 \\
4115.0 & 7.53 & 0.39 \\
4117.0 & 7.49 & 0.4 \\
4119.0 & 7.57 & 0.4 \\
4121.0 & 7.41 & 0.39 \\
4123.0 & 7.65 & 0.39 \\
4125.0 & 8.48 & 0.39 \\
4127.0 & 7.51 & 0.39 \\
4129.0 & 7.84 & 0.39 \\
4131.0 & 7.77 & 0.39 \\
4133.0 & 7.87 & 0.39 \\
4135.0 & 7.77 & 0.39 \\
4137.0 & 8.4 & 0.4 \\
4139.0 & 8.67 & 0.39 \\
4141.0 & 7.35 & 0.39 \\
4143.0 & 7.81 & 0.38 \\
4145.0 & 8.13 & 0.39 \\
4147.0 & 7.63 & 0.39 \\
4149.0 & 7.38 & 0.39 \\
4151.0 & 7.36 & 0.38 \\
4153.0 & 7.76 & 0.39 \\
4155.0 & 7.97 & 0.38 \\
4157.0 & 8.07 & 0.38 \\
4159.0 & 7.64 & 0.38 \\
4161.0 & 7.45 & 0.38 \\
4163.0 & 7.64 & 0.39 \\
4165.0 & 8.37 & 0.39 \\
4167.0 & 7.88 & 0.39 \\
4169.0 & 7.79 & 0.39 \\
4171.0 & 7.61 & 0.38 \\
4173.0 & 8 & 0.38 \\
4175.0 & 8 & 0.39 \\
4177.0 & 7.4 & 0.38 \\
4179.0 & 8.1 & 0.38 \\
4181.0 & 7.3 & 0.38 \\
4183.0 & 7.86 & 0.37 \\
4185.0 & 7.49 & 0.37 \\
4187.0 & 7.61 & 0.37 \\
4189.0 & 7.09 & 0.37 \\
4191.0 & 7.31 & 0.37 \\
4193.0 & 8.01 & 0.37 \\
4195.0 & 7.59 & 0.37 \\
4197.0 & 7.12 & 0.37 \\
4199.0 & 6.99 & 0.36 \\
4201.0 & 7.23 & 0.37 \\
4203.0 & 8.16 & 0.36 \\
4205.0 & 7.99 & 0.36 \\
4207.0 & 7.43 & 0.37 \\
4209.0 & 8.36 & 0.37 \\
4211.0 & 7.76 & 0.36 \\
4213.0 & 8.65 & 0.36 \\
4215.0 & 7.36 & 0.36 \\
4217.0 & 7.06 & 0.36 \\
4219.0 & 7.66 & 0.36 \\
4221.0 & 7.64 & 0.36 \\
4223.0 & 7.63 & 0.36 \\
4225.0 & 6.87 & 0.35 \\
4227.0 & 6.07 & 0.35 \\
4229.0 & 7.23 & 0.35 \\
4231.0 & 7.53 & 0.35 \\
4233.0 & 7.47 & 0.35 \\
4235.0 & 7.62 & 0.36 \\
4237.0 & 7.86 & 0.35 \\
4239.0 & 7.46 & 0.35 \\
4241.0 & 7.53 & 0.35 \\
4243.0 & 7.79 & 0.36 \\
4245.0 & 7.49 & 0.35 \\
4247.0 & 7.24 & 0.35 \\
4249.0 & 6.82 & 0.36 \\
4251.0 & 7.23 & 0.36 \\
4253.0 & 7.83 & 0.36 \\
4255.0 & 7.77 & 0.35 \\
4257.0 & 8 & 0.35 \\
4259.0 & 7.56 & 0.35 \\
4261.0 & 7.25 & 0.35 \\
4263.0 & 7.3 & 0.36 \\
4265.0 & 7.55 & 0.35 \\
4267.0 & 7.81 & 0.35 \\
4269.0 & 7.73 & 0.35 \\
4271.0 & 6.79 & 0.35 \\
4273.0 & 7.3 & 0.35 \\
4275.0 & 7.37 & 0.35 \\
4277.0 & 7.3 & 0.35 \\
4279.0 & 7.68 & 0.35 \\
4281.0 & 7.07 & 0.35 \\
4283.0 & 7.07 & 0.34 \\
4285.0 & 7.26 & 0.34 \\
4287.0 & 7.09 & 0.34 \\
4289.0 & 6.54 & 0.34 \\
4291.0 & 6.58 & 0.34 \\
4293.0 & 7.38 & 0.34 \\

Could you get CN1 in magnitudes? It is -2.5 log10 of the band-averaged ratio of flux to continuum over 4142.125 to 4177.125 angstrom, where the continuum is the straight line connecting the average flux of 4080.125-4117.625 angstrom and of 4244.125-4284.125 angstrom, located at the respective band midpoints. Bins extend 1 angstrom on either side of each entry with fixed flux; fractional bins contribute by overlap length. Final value -0.08 mag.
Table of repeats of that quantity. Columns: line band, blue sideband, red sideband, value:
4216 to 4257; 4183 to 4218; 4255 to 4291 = 0.01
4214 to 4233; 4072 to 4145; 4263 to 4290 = 0.01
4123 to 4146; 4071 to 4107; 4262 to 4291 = -0.12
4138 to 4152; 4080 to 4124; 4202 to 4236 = -0.07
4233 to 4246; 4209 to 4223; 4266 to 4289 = -0.01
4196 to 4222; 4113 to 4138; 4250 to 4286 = -0.01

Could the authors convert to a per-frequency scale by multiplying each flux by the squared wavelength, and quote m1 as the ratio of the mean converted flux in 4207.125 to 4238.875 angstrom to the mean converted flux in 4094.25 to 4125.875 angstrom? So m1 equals 1.1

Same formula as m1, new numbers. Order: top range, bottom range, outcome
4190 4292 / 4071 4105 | 1.12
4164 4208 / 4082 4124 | 1.11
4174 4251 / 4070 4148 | 1.06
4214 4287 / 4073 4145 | 1.06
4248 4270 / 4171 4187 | 1.01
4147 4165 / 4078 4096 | 1.06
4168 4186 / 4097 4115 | 1.21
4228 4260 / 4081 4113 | 1.15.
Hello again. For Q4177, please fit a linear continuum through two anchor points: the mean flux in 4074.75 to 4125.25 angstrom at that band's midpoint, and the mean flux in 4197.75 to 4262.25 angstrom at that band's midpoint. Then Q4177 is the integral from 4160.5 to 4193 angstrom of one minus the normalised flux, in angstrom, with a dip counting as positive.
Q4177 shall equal -1.29 angstrom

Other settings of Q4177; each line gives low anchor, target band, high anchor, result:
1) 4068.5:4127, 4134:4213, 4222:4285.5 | -4.3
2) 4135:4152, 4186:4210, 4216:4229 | -0.7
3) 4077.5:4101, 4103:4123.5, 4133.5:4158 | 0.7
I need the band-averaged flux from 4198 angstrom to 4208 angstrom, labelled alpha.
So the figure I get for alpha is 7.56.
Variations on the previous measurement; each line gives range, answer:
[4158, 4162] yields 7.54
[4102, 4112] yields 6.73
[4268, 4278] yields 7.3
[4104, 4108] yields 6.71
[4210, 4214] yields 8.21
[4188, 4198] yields 7.42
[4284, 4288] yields 7.17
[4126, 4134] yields 7.75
